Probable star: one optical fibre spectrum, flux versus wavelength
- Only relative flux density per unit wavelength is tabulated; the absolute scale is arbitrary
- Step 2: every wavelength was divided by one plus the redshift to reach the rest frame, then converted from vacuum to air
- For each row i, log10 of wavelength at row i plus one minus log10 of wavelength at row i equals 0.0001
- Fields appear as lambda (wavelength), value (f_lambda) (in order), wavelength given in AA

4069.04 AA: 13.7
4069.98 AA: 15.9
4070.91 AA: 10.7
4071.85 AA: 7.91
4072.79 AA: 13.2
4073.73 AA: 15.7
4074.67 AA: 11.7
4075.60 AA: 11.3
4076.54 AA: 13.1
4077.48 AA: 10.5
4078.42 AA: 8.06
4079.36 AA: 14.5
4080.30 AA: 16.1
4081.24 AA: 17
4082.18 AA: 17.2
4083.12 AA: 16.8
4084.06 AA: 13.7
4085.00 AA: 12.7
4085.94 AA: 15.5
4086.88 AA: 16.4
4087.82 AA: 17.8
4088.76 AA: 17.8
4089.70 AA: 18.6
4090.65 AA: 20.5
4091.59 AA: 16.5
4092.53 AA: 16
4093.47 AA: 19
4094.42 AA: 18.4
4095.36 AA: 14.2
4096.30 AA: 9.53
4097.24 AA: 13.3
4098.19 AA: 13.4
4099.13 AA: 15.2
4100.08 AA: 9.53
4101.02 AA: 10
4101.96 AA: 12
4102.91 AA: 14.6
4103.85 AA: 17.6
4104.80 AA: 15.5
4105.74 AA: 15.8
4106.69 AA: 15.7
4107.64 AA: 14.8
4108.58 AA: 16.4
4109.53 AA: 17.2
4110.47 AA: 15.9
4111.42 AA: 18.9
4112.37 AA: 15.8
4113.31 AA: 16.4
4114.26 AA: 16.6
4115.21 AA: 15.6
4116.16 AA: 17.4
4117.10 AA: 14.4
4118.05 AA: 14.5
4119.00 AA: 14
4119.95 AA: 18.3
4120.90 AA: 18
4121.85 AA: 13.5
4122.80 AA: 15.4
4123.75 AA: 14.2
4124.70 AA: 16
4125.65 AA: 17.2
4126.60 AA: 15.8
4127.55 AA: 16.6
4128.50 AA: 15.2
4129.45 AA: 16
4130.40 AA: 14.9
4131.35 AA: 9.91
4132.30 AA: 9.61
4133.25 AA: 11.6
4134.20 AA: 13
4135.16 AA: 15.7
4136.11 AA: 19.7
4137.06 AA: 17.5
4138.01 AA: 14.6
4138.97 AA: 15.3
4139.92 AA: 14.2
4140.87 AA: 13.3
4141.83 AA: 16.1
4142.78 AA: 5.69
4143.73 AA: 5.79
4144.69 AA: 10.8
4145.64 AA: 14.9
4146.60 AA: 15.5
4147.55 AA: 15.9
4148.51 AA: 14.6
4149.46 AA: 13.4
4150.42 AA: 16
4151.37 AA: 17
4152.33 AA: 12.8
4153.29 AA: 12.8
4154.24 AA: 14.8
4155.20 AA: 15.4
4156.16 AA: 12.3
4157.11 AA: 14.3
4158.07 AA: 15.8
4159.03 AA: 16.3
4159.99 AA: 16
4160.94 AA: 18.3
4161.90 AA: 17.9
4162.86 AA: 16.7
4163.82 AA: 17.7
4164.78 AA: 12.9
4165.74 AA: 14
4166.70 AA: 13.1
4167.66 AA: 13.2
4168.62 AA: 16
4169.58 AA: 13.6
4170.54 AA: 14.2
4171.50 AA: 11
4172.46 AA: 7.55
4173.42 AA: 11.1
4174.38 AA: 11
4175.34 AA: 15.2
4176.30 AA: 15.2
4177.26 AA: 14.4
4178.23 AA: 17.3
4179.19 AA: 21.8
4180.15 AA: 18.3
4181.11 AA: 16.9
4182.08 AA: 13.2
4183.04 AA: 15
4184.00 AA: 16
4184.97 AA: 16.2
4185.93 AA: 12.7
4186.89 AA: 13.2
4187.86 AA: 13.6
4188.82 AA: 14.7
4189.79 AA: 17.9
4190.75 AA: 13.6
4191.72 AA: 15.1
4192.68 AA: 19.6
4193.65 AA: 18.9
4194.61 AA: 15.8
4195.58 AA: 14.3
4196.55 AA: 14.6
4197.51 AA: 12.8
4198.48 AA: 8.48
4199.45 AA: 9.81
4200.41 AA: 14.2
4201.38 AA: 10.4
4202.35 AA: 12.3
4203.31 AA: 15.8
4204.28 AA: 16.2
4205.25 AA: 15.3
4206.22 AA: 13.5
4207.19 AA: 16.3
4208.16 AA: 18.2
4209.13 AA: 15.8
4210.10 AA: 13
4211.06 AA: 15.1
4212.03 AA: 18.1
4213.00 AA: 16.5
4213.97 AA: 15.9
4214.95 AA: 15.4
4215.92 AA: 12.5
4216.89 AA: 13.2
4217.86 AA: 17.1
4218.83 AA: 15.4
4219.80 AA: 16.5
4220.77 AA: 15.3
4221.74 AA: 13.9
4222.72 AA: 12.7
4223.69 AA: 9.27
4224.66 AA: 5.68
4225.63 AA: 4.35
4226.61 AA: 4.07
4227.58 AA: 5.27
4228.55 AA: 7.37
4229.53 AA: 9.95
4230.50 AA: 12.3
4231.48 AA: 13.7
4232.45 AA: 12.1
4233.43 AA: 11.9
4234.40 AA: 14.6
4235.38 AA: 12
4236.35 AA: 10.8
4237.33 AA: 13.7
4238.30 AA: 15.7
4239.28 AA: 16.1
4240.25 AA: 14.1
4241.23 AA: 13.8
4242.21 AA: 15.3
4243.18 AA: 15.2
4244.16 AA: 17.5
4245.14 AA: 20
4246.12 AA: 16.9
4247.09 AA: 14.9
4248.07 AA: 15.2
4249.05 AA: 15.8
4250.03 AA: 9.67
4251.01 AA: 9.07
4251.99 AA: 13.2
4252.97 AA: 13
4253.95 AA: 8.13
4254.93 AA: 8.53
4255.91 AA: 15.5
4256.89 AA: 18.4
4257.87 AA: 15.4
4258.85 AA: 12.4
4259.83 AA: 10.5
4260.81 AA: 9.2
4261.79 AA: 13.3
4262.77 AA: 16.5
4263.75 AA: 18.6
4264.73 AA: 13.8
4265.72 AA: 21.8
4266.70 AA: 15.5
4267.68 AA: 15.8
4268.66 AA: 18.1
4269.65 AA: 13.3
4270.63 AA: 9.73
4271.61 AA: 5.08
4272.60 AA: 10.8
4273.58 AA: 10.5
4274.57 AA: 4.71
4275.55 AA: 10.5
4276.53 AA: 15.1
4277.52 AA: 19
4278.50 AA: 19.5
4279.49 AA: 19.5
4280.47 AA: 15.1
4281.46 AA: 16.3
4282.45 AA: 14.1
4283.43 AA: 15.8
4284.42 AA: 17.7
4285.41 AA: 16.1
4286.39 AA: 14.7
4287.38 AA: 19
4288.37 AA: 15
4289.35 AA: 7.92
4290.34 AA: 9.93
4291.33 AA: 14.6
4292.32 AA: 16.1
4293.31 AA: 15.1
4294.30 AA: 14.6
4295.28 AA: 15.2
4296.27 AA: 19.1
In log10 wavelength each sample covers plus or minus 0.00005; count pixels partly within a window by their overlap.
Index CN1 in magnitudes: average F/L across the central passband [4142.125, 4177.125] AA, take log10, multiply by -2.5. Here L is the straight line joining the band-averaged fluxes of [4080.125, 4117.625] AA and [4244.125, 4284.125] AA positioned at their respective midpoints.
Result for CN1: 0.088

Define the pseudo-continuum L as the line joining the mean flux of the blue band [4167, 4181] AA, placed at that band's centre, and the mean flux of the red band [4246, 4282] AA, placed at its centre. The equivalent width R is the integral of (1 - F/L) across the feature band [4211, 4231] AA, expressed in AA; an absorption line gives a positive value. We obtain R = 2.7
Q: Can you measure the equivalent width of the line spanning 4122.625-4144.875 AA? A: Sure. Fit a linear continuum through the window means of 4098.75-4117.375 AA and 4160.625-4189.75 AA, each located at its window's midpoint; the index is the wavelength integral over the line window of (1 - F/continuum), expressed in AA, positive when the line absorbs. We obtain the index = 1.7 AA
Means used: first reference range 15.3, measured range 13.9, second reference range 14.8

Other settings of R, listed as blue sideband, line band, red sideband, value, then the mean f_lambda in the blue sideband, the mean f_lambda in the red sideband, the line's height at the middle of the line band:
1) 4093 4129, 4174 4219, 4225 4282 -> -3.08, 15.3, 13.2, 14.1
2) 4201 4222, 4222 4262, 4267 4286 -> 6.13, 15.1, 14.1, 14.6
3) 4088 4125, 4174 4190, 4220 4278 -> -1.51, 15.6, 12.8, 14.1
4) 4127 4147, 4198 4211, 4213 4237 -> -1.71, 13.6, 11.8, 12.2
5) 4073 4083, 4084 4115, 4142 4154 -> -4.77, 13.6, 13.1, 13.4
